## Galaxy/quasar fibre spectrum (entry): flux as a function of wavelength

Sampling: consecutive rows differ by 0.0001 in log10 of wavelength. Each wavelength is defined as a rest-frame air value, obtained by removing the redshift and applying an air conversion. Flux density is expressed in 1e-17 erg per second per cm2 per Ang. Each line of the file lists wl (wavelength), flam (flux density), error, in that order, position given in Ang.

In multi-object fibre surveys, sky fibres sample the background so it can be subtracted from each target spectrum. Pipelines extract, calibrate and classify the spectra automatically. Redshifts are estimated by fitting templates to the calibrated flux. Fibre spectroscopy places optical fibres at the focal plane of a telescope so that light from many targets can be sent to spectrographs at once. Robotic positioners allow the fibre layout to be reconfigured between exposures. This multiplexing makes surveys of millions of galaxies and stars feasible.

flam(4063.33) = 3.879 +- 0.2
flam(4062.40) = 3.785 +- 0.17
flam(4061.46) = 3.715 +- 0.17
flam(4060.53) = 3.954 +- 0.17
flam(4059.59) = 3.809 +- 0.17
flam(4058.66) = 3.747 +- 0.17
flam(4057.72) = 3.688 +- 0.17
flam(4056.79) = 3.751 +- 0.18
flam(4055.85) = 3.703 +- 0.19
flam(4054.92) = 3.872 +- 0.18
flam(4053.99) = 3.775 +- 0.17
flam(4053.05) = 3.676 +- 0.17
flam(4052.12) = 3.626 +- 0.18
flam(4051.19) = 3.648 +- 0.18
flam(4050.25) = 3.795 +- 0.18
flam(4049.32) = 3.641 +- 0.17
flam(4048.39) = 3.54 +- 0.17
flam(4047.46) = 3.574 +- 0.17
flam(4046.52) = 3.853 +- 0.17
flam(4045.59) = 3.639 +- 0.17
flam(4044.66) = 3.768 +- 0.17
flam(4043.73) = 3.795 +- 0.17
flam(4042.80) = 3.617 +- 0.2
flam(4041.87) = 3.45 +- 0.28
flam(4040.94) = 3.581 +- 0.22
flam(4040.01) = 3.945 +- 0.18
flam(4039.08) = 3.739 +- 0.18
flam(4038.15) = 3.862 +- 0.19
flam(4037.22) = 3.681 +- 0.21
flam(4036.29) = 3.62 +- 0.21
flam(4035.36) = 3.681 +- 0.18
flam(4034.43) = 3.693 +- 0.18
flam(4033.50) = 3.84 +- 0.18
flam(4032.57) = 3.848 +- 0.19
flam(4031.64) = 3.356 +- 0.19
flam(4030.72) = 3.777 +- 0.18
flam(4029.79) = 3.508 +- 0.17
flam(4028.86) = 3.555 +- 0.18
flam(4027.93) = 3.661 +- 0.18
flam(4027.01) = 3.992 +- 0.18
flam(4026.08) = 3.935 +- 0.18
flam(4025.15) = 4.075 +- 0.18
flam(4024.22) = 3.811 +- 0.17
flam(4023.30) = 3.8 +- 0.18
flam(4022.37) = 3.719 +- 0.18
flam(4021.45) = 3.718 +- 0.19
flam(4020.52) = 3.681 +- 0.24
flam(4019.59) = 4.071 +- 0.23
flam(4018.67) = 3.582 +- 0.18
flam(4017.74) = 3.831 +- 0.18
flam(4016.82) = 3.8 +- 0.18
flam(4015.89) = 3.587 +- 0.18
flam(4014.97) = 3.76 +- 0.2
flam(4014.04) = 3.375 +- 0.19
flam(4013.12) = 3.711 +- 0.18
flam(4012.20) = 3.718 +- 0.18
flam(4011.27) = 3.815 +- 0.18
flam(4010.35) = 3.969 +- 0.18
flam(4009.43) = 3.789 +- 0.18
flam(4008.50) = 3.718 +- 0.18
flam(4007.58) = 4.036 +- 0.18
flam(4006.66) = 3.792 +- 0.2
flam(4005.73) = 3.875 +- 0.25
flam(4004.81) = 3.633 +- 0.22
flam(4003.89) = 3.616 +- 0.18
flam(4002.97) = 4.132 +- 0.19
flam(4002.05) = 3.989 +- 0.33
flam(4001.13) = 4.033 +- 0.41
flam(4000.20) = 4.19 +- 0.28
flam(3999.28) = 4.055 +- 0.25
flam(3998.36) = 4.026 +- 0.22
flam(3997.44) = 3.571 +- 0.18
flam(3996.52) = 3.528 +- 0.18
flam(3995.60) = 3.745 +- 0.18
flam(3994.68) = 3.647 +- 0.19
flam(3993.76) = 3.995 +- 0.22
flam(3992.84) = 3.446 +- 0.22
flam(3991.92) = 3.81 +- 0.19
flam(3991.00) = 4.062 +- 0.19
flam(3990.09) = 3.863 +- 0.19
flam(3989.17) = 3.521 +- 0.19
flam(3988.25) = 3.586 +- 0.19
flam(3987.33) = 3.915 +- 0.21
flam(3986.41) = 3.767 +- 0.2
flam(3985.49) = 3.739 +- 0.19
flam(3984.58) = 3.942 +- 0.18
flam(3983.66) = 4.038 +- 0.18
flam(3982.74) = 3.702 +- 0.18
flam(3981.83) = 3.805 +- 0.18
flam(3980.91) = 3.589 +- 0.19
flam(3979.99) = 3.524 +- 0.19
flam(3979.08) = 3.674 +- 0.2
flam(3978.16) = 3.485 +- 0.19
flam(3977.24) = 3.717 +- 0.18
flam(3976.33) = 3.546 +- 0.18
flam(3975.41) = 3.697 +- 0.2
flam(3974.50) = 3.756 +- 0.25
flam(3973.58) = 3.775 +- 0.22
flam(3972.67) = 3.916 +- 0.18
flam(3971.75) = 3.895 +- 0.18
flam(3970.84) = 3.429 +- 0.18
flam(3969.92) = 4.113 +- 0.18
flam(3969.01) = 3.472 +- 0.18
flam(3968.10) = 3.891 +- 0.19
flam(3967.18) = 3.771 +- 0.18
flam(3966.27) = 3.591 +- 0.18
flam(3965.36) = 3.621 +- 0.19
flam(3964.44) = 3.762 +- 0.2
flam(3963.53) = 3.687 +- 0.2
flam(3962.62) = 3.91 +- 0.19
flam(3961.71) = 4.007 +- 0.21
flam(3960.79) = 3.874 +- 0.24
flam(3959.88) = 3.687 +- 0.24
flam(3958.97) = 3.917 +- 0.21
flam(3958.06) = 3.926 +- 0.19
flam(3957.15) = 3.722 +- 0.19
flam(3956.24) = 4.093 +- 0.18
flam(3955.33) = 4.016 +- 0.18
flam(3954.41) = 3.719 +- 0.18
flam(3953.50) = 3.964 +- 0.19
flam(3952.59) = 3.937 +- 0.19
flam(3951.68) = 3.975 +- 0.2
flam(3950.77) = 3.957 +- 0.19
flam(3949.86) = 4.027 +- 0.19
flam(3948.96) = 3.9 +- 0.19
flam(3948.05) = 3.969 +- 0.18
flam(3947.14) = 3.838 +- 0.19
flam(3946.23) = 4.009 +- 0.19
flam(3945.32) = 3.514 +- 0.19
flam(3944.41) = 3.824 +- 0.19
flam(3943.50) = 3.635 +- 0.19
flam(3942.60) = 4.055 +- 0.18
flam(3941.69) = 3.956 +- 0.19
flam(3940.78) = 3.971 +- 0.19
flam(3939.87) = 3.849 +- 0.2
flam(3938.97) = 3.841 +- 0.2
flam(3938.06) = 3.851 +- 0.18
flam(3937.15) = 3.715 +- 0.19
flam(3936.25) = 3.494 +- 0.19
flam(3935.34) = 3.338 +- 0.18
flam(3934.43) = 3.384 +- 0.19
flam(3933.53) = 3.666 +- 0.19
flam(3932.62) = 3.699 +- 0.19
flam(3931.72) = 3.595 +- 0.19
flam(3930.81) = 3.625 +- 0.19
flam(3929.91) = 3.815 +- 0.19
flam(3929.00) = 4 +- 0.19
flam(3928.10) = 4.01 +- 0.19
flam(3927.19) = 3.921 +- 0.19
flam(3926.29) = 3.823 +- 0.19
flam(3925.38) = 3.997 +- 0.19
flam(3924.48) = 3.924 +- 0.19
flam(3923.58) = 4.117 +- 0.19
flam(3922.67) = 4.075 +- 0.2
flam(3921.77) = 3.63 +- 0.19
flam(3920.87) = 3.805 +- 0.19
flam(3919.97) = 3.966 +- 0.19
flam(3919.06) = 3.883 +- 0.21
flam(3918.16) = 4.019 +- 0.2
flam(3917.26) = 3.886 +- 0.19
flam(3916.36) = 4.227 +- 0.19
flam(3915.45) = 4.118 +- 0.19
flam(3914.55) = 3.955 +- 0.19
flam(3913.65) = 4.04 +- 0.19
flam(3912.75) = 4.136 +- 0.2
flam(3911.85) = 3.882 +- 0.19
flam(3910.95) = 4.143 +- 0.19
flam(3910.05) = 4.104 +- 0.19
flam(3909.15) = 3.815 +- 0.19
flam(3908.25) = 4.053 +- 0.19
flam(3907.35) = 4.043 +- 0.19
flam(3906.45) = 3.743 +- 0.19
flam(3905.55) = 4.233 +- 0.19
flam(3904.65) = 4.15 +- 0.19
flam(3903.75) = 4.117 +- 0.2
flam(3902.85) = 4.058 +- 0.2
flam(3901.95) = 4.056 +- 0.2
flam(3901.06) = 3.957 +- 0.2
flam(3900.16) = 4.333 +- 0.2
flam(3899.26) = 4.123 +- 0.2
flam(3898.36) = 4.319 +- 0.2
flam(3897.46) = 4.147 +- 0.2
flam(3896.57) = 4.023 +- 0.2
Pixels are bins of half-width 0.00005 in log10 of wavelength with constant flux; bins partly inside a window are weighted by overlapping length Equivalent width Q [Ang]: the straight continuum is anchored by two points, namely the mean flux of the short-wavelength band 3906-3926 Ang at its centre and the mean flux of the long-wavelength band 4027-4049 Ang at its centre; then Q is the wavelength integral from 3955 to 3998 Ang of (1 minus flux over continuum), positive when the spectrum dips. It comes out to 0.8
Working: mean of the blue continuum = 3.98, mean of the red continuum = 3.69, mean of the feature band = 3.76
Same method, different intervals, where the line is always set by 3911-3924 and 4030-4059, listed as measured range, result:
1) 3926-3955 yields 0.9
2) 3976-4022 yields 0.3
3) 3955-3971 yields 0.3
